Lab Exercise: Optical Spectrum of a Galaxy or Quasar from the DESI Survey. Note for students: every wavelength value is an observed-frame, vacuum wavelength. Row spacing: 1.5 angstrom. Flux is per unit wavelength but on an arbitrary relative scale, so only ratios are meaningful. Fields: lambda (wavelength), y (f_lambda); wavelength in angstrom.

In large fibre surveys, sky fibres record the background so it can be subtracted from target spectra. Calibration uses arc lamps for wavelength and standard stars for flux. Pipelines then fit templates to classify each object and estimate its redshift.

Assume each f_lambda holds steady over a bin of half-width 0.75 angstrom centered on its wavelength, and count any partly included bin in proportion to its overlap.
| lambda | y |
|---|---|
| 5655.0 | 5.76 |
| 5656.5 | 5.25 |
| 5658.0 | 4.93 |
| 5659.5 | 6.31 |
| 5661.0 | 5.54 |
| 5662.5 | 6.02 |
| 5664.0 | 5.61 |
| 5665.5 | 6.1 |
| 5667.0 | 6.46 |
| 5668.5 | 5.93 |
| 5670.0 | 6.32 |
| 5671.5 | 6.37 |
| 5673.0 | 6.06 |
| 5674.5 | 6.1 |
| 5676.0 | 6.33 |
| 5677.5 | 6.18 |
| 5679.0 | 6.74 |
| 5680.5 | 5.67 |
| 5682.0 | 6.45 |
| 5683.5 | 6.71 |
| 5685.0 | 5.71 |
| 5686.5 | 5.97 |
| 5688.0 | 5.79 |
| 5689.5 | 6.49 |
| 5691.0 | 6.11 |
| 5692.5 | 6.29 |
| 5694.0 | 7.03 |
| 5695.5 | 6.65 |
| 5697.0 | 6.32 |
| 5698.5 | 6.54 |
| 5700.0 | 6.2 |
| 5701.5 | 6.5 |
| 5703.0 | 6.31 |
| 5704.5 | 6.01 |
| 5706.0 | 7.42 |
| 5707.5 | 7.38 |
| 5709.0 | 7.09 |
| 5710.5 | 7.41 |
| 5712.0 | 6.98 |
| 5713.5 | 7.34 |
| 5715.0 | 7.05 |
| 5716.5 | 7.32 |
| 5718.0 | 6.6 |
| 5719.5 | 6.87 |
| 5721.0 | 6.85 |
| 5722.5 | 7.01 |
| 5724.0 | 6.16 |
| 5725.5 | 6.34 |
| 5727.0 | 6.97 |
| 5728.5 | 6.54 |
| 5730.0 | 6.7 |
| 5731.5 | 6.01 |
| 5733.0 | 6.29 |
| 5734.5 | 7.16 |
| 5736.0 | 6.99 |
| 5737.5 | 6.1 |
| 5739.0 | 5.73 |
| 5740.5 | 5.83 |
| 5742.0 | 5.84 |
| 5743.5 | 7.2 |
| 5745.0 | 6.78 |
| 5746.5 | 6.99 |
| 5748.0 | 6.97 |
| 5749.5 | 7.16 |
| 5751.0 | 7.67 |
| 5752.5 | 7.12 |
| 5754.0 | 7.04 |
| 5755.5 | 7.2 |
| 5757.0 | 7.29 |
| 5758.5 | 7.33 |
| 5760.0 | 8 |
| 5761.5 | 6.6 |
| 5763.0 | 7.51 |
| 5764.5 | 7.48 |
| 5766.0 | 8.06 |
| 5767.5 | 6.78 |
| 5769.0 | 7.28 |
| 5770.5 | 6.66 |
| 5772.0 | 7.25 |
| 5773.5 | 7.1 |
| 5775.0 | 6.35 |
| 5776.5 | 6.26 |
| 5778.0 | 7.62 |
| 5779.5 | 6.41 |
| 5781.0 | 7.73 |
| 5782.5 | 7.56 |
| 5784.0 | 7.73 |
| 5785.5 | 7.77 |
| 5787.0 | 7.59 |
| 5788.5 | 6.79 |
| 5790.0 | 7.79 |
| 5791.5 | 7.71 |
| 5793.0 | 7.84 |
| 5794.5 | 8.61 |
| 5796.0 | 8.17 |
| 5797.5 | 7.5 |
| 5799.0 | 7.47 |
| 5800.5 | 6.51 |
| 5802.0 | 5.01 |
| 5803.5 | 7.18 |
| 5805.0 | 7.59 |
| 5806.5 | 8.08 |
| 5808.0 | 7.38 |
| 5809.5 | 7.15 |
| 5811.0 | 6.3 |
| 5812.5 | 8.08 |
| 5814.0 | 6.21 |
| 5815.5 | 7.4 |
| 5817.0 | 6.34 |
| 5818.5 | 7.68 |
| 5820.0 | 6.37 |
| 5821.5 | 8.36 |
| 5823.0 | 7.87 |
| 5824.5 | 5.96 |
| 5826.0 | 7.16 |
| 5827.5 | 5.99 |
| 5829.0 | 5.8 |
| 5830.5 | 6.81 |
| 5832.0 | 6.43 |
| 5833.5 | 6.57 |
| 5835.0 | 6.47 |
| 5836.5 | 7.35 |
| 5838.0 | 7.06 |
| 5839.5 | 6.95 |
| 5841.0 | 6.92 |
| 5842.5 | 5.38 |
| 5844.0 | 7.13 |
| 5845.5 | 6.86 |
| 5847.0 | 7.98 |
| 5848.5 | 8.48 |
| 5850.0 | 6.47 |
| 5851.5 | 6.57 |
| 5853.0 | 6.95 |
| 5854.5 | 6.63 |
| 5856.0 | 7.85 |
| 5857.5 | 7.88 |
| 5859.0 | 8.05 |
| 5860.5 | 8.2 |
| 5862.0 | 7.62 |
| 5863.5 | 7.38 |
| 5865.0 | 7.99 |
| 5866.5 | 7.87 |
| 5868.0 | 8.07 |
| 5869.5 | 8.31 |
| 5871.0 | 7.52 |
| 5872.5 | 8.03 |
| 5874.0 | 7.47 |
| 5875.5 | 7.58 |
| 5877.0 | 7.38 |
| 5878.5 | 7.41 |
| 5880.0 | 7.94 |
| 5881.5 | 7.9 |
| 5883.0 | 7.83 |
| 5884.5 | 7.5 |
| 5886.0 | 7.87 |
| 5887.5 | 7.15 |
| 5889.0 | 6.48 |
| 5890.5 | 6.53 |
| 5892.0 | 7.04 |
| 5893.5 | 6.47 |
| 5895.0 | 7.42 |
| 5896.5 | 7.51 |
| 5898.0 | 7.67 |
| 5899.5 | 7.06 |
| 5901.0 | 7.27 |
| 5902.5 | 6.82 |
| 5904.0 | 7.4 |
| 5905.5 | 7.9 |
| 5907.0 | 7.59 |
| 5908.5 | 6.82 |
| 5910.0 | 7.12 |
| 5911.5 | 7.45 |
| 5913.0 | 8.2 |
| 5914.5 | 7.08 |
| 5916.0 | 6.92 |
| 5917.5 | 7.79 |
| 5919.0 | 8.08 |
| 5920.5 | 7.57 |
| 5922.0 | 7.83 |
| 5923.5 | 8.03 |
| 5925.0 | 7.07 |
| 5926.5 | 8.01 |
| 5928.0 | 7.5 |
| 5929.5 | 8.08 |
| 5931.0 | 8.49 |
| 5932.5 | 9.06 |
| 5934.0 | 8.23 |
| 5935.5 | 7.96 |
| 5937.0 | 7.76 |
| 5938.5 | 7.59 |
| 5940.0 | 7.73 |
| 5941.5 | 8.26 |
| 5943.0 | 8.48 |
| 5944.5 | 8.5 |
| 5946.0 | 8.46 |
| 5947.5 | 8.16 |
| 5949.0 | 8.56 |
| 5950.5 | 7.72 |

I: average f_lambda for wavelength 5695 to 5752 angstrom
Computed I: 6.72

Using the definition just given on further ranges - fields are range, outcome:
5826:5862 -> 7.01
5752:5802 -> 7.3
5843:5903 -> 7.45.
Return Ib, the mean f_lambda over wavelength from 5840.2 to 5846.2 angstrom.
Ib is 6.57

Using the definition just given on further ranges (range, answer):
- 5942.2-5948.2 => 8.4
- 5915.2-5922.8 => 7.64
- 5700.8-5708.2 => 6.72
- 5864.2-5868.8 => 7.97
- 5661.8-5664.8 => 5.82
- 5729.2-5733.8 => 6.34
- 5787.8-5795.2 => 7.75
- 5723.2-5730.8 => 6.54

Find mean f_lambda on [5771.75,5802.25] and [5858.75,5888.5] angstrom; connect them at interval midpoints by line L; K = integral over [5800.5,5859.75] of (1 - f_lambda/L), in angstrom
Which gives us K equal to 4.2 angstrom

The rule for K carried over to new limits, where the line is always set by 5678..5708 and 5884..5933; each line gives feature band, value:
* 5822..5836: 0.9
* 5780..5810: -2.4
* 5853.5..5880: -1.7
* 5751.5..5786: -2.3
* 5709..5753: -1.1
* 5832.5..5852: 0.6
